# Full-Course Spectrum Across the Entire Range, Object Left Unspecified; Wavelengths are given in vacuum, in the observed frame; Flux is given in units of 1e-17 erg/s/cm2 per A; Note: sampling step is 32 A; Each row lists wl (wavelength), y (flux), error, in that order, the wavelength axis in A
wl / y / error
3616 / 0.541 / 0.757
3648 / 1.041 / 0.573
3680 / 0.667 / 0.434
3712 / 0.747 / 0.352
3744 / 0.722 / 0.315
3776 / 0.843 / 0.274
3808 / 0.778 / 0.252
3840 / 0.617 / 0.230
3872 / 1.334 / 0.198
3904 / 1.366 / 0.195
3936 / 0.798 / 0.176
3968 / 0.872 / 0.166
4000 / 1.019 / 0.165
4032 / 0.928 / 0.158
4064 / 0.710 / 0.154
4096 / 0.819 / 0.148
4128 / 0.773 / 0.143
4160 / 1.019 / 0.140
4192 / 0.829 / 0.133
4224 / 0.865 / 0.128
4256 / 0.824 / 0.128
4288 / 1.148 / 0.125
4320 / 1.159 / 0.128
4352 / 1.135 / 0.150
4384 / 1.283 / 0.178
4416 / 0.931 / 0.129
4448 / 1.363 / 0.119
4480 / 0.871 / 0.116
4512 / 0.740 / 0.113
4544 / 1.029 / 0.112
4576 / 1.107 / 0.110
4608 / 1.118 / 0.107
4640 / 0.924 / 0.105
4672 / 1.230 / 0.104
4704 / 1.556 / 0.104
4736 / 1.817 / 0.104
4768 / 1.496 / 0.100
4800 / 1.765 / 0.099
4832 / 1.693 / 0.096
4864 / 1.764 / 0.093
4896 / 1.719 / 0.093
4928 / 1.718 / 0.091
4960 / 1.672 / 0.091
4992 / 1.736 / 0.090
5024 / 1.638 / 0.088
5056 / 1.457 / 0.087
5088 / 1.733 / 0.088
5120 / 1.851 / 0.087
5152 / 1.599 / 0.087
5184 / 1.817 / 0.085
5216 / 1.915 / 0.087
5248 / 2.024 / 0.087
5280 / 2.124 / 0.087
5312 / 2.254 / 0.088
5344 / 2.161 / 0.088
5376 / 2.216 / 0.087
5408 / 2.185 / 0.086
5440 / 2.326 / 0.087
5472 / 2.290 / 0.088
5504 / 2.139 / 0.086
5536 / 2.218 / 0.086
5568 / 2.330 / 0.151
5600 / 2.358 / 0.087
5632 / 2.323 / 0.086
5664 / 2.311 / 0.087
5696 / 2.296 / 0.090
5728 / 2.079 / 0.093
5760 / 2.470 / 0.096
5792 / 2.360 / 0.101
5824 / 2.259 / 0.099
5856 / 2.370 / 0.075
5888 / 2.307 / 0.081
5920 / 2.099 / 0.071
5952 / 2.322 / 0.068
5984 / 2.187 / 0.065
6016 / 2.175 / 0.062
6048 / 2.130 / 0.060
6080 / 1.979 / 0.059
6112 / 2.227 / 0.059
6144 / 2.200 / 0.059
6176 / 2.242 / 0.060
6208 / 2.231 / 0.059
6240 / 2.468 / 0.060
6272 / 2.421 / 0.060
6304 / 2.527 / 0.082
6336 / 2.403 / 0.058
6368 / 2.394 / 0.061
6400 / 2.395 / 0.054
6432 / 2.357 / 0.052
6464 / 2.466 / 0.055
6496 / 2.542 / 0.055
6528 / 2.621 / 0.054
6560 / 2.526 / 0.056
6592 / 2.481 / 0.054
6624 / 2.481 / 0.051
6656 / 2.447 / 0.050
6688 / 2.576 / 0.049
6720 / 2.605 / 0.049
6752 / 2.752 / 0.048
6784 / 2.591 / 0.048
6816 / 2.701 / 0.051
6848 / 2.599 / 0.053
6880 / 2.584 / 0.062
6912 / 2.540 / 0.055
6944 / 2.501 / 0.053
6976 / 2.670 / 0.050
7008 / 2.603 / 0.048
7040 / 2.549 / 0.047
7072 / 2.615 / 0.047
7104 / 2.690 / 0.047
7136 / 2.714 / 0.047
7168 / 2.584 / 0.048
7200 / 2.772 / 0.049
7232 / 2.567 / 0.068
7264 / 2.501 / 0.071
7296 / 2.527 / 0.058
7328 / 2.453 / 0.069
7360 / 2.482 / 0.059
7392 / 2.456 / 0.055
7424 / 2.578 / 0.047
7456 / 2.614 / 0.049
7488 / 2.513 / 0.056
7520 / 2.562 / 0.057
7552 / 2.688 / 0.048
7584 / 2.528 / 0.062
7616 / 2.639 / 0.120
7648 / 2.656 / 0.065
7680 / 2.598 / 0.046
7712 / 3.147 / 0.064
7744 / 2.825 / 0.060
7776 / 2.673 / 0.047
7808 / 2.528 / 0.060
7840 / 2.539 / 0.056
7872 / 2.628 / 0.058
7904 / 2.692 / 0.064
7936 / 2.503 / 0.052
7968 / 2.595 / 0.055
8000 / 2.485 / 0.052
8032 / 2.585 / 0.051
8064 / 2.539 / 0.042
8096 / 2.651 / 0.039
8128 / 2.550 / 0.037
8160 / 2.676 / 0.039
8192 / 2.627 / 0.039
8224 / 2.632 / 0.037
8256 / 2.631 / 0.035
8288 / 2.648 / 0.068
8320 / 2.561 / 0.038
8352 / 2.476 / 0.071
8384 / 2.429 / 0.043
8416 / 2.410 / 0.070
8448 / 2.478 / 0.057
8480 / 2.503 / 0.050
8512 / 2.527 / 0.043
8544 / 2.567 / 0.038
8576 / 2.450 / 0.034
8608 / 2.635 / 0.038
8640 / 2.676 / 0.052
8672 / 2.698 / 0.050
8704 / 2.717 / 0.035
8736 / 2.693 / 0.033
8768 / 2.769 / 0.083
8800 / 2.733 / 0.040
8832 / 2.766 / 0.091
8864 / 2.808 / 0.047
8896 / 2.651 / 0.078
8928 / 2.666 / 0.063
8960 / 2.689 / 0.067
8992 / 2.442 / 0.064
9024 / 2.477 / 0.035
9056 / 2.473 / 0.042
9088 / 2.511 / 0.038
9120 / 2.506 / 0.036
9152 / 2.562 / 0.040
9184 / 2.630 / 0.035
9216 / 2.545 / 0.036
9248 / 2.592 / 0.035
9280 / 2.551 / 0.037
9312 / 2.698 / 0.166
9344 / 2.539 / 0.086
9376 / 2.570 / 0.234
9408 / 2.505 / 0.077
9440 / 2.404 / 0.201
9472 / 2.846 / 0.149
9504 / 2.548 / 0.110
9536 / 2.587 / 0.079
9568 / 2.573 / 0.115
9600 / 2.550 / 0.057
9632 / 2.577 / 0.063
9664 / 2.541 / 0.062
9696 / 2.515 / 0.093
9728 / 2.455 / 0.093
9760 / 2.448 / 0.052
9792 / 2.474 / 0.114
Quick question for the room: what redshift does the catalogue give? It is 0.176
